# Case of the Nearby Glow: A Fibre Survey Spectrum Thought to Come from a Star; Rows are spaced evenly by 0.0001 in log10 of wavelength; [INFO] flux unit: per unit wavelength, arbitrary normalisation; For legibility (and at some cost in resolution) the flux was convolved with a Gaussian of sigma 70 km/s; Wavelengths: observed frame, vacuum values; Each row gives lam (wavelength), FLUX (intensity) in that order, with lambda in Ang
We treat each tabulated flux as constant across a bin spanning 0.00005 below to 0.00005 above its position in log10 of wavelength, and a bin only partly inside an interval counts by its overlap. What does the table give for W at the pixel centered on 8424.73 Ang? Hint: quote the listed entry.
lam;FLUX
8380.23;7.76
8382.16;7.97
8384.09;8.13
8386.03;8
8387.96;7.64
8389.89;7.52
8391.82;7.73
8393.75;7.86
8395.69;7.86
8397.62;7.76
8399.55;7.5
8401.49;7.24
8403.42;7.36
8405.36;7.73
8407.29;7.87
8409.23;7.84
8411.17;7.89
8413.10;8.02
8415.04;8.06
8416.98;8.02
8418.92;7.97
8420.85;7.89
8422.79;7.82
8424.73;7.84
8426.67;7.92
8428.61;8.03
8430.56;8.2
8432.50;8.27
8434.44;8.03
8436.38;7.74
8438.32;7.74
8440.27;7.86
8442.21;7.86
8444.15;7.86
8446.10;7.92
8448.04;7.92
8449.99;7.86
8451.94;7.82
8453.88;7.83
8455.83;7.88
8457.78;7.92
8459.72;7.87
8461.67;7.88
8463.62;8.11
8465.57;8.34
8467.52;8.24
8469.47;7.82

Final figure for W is 7.84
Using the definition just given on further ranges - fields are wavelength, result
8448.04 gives 7.92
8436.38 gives 7.74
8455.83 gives 7.88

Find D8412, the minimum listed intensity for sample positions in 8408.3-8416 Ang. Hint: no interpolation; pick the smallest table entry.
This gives 7.84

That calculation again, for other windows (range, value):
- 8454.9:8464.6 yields 7.87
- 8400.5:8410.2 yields 7.24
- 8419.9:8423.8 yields 7.82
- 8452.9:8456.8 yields 7.83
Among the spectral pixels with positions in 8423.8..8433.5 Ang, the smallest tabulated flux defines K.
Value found 7.84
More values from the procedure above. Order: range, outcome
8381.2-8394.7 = 7.52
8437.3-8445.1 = 7.74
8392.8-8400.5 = 7.5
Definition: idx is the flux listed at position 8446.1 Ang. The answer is 7.92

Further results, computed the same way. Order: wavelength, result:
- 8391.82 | 7.73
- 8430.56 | 8.2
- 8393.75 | 7.86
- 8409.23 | 7.84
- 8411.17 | 7.89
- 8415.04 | 8.06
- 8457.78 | 7.92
